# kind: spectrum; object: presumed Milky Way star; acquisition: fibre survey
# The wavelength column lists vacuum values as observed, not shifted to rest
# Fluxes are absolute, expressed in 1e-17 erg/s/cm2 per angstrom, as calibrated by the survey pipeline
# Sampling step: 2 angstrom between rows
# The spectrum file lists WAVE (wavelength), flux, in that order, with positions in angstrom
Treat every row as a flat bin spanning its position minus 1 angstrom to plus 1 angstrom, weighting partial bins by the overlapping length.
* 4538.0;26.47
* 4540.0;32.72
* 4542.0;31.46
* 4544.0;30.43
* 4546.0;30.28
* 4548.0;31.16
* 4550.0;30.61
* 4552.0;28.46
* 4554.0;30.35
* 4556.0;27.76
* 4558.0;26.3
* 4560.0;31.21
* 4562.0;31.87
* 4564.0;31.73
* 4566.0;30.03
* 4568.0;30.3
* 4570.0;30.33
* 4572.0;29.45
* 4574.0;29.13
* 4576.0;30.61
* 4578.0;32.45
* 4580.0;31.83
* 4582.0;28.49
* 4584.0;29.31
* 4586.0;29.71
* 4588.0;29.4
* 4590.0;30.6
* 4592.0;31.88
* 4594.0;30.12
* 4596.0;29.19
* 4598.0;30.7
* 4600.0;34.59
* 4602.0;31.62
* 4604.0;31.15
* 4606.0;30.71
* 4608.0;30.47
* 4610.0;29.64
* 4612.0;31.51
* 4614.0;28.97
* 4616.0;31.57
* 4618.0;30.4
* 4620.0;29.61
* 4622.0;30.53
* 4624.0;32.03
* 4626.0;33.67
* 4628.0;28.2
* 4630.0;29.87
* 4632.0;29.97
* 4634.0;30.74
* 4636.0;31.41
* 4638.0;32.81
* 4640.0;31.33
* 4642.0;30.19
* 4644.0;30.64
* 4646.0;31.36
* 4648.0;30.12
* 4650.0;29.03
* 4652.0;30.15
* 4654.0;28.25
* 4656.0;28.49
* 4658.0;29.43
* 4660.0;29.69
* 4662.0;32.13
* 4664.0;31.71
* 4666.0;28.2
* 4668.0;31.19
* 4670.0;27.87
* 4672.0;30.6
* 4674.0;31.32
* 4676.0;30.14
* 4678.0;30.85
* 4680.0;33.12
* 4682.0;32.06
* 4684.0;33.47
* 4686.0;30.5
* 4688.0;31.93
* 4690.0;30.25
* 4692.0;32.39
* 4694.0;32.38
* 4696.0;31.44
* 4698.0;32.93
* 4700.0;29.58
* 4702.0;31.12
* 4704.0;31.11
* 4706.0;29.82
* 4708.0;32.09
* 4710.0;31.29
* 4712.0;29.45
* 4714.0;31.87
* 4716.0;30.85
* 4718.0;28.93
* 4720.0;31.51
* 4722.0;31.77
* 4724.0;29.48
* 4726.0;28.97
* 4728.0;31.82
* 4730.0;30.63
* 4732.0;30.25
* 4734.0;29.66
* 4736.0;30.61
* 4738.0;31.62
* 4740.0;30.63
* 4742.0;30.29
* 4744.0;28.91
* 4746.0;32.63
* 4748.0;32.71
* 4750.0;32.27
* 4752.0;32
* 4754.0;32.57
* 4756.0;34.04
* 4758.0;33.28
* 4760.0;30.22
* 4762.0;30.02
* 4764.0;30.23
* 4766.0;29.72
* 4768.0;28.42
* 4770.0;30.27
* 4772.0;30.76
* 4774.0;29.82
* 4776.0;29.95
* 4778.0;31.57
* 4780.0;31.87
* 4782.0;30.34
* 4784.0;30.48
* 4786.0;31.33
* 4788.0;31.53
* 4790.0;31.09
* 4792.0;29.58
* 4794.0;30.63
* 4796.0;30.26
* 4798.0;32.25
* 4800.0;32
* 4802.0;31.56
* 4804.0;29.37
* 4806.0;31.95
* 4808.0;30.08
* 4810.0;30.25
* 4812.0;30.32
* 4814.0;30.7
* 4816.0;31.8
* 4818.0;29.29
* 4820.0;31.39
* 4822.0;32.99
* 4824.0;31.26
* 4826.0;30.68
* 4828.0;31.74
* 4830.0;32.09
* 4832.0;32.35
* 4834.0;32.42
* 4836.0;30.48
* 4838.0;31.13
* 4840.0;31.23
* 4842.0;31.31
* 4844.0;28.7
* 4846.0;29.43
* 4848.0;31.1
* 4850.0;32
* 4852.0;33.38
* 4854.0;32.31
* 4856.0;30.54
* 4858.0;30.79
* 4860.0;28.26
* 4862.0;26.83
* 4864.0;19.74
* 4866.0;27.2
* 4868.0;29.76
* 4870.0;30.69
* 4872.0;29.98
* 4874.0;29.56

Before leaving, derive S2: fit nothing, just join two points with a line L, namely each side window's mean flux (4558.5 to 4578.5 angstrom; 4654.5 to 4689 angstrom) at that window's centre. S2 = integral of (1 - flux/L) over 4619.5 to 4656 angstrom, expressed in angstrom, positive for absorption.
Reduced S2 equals 0.2 angstrom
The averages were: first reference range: 30.6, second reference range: 30.7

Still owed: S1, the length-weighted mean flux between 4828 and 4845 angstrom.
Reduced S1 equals 31.2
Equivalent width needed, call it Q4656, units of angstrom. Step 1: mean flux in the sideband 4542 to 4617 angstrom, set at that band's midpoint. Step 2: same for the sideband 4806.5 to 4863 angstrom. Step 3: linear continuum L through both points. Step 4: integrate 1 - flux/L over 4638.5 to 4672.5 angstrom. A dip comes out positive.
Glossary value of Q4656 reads 0.5 angstrom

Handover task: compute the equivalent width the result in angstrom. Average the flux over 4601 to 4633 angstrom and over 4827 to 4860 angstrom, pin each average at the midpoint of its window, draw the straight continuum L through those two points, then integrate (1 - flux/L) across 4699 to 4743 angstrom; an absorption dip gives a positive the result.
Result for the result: 0.4 angstrom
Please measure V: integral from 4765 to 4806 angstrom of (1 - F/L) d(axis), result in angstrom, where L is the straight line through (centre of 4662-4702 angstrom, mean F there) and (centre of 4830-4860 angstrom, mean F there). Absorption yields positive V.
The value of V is 0.6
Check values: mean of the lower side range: 31.2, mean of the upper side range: 31.2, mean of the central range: 30.7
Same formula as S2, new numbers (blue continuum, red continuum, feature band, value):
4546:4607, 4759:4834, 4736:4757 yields -0.7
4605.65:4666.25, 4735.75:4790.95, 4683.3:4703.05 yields -0.6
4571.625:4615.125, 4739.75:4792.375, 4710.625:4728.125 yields 0.2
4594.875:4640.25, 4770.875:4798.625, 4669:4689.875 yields -0.2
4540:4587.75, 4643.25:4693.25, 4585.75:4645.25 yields -0.8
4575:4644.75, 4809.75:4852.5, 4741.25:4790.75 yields 0.0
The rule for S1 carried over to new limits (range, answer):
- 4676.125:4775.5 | 31.1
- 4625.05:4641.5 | 31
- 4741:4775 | 31.1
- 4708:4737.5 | 30.6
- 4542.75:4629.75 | 30.4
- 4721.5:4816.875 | 30.9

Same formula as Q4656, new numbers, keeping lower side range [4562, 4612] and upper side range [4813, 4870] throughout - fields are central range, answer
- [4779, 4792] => -0.2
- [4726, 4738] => 0.0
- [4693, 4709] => -0.4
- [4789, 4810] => -0.3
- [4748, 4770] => -0.6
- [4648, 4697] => -0.2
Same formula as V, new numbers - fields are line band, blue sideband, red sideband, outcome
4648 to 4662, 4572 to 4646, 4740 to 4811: 0.6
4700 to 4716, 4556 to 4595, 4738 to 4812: -0.1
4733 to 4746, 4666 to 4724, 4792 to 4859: 0.3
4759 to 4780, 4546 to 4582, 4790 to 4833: 0.5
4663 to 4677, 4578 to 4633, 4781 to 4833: 0.3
